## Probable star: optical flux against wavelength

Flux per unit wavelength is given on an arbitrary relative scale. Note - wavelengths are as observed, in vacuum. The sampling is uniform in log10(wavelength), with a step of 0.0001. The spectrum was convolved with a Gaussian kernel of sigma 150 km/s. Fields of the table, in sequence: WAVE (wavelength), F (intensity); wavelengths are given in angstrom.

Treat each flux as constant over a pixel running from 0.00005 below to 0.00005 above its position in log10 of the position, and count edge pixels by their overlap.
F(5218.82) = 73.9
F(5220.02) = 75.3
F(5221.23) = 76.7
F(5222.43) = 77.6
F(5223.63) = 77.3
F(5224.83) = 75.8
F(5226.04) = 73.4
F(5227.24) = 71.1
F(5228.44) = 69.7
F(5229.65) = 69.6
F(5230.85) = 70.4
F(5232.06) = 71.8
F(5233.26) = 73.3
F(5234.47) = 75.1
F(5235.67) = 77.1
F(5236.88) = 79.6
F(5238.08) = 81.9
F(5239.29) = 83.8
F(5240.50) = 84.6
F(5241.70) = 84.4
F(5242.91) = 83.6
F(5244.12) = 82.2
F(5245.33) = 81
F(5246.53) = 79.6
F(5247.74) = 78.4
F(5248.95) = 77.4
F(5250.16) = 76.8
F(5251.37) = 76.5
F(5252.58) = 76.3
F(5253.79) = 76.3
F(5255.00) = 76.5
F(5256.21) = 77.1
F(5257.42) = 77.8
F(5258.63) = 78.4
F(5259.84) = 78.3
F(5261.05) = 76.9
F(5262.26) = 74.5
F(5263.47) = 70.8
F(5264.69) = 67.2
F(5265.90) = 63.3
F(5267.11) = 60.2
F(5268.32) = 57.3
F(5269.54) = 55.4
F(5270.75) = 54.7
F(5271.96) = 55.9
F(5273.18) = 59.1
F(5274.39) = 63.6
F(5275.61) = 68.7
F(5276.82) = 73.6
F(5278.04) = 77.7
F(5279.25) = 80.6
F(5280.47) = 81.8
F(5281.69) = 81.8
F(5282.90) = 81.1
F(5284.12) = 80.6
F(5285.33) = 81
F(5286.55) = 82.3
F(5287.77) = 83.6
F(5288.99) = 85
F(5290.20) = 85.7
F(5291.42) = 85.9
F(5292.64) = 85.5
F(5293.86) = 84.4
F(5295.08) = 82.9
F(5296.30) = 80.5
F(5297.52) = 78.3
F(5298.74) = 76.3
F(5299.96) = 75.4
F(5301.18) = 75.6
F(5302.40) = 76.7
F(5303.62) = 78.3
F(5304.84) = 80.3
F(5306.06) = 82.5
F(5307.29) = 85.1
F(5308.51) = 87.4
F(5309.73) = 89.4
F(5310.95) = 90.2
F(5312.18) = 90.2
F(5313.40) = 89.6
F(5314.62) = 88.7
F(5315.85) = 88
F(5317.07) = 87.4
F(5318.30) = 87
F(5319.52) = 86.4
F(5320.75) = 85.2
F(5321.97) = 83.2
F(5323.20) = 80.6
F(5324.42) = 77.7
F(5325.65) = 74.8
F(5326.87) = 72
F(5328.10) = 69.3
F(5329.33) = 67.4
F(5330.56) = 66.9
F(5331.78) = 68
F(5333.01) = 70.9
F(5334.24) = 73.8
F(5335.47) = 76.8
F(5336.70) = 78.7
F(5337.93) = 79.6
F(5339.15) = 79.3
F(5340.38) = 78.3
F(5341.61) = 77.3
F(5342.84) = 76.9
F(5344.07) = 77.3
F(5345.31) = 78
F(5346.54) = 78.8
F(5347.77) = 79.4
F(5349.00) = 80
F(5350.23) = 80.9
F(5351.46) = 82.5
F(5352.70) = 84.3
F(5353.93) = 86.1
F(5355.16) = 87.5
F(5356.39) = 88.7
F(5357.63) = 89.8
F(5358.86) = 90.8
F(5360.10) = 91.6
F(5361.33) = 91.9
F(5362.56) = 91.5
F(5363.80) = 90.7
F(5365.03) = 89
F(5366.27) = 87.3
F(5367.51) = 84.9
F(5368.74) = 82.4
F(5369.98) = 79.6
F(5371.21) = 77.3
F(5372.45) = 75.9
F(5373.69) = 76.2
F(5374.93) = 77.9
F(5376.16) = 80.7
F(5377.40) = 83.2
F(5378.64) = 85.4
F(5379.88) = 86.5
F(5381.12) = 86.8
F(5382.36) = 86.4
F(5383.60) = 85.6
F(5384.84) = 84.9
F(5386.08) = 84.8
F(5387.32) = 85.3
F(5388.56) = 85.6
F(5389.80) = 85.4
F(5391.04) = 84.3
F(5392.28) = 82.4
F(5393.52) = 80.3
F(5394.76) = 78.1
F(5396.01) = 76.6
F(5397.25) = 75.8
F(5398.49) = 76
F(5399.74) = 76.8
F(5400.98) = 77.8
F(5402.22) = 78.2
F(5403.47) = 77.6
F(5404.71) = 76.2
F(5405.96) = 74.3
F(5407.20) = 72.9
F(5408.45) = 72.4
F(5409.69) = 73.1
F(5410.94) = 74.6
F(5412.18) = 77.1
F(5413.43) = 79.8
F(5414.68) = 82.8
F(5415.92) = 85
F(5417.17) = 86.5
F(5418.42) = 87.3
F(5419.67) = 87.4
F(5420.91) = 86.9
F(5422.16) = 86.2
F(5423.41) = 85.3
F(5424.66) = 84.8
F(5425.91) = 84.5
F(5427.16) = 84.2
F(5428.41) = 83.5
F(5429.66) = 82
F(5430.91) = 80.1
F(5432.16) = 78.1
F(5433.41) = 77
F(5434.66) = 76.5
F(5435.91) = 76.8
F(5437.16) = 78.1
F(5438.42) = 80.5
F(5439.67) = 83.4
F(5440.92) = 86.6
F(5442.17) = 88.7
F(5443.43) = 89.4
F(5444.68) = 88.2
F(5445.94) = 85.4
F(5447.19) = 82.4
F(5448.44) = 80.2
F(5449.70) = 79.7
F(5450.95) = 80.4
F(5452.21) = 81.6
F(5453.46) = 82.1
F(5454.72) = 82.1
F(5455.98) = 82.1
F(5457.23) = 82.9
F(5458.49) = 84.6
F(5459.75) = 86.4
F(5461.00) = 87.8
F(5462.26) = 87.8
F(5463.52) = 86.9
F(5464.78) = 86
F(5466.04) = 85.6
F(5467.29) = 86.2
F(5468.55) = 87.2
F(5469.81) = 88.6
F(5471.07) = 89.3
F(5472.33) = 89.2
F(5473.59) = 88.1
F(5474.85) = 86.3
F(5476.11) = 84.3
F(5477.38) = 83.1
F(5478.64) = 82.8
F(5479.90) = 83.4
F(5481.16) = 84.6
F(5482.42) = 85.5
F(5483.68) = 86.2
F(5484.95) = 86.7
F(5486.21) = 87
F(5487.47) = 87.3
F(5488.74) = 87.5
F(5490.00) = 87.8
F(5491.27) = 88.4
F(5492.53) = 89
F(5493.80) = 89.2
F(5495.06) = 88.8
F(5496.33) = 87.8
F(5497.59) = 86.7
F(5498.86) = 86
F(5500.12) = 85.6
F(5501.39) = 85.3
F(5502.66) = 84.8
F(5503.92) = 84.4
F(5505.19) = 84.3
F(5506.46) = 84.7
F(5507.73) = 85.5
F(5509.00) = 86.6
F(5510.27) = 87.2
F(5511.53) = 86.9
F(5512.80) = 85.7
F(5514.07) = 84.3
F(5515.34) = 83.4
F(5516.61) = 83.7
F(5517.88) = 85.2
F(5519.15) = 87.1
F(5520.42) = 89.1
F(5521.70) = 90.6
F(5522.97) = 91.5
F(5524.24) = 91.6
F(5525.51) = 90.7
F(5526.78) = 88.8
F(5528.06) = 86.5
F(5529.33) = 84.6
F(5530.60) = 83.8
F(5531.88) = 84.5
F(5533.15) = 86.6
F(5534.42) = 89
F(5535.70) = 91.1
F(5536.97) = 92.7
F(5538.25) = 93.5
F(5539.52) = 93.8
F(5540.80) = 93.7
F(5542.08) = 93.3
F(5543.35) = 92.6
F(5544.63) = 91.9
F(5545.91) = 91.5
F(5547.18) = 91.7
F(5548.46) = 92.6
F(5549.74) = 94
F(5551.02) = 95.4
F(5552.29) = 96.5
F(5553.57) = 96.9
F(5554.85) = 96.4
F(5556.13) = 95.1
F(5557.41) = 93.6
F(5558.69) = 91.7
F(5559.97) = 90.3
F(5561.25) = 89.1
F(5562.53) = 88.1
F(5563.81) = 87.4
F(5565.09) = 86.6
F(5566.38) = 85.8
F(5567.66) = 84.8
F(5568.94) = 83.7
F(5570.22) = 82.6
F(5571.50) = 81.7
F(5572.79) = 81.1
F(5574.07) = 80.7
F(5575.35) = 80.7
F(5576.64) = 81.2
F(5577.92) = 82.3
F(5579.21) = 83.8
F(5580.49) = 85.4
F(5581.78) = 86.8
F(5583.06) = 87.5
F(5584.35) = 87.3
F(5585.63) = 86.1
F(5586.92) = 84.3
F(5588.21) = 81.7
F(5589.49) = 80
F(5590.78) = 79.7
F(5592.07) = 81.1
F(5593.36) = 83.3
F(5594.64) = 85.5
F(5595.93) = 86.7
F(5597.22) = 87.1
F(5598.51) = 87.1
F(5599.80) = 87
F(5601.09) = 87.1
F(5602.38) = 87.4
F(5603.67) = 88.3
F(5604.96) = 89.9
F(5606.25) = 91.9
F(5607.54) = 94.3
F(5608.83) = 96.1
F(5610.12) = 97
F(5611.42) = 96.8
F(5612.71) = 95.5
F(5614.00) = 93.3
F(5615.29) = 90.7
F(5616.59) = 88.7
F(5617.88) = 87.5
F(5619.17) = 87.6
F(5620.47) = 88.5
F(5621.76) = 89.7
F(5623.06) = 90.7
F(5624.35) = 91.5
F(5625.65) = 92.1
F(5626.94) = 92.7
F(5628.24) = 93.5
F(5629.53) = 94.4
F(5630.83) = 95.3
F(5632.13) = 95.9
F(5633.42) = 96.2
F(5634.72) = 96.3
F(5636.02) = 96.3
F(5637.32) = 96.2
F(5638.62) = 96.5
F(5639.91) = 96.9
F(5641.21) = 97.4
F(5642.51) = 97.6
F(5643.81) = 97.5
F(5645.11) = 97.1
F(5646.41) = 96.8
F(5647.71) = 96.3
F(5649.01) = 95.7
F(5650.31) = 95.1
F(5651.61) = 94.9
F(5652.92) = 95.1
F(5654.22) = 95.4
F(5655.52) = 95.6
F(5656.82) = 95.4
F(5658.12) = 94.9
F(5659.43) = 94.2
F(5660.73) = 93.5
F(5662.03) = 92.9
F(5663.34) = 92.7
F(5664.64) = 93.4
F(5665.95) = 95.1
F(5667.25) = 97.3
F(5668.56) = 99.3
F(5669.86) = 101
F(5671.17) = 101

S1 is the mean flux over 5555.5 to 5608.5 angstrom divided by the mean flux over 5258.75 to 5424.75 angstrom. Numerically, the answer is 1.08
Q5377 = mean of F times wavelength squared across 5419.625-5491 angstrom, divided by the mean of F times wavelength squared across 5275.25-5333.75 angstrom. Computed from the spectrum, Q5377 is 1.11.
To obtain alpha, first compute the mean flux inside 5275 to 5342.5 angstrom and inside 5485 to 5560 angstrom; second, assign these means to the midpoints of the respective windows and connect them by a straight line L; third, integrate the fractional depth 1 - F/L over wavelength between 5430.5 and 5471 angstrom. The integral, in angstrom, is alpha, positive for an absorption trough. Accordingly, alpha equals 1.2 angstrom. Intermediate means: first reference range 80.3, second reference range 89.1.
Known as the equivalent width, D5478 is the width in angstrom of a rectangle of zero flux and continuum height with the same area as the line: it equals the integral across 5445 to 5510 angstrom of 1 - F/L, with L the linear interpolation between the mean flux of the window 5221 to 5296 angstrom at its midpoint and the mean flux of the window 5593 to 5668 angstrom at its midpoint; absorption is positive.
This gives 0.3 angstrom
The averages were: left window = 75.7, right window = 93.1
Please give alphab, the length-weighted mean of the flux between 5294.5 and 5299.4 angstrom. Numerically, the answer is 79.4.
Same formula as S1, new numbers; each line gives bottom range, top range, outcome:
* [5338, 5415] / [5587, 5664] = 1.13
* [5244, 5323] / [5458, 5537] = 1.11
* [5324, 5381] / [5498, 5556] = 1.11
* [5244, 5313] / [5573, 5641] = 1.16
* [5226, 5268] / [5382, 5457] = 1.08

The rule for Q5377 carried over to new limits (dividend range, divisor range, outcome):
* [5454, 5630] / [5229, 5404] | 1.20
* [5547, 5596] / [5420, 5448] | 1.10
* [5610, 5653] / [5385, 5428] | 1.26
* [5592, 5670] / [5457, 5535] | 1.13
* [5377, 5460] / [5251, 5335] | 1.11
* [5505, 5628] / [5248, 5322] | 1.26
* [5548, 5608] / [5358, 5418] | 1.14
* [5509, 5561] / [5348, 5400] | 1.14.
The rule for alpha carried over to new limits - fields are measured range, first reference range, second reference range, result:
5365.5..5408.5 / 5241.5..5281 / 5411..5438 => -0.4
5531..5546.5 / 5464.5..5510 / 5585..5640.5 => -0.5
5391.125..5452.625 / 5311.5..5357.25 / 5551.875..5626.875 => 1.4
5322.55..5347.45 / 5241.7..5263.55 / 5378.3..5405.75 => 1.5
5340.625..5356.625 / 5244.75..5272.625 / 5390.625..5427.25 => -0.9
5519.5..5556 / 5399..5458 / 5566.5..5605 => -3.4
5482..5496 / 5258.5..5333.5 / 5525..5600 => -0.5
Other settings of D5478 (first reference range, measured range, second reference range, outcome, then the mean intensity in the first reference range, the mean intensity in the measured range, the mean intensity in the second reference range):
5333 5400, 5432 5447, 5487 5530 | 0.4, 82.4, 82.5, 87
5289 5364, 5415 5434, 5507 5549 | 0.3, 81.7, 83.9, 88.8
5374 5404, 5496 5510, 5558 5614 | -0.2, 81.7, 85.6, 86.7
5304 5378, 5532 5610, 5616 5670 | 2.7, 81.9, 88.3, 94.5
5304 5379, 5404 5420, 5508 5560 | 1.1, 81.9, 79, 90.1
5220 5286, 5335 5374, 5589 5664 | -1.8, 74.4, 82.9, 92.3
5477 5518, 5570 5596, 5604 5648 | 2.3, 86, 83.3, 93.9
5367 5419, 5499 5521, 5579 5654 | 0.1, 80.5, 85.5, 91.1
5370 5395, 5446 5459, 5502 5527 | 0.4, 82.7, 82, 86.8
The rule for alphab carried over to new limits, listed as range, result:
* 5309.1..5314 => 89.9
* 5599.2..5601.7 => 87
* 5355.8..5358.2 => 89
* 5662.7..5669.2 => 95.5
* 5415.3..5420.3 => 86.6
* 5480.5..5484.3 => 85.6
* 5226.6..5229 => 70.7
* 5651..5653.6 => 94.8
